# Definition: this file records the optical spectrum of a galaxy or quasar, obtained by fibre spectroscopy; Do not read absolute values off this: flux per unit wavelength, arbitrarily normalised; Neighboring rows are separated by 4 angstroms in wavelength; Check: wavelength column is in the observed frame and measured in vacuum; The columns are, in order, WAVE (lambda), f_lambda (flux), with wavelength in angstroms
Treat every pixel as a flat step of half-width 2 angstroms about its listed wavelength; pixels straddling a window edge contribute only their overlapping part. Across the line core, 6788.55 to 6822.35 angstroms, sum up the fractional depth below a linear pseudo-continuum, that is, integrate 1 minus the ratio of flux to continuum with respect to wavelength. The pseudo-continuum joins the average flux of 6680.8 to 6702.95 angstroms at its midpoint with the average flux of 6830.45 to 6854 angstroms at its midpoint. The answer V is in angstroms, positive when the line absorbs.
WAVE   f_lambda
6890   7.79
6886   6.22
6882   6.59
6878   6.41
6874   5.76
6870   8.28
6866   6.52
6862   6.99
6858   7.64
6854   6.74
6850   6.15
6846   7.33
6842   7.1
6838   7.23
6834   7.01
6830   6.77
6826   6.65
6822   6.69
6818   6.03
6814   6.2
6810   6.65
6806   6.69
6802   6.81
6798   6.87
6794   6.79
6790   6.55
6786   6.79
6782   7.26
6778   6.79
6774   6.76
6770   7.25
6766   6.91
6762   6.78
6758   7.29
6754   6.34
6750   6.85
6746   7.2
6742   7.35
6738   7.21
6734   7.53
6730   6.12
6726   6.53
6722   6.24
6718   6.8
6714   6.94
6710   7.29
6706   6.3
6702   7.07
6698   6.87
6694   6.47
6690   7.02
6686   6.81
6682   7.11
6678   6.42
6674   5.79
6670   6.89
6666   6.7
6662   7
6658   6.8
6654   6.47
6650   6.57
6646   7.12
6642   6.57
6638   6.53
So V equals 1.64 angstroms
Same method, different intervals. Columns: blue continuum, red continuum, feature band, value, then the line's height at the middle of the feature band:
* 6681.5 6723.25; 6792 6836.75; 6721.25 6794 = -1.59 angstroms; 6.74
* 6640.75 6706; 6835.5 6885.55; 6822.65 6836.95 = 0.05 angstroms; 6.85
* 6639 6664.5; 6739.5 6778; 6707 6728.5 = 0.49 angstroms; 6.88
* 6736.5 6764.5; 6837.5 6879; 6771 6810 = 0.87 angstroms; 6.97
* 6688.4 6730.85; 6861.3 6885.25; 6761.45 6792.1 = -0.82 angstroms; 6.71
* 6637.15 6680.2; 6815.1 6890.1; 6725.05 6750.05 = -1.11 angstroms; 6.7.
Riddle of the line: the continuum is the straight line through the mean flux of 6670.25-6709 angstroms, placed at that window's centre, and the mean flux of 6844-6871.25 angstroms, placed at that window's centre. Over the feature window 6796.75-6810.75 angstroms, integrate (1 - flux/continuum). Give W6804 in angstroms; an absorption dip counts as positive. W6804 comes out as 0.4 angstroms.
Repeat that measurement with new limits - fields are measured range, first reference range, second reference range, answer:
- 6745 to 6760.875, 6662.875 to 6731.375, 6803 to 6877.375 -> -0.40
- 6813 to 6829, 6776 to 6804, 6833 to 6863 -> 1.18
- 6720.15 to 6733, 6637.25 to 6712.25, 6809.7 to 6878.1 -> 0.68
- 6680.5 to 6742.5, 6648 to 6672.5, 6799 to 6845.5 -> -1.07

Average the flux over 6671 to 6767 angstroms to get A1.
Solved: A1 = 6.8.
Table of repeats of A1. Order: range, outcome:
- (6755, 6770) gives 6.98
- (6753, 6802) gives 6.87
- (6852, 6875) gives 7.04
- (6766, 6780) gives 6.93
